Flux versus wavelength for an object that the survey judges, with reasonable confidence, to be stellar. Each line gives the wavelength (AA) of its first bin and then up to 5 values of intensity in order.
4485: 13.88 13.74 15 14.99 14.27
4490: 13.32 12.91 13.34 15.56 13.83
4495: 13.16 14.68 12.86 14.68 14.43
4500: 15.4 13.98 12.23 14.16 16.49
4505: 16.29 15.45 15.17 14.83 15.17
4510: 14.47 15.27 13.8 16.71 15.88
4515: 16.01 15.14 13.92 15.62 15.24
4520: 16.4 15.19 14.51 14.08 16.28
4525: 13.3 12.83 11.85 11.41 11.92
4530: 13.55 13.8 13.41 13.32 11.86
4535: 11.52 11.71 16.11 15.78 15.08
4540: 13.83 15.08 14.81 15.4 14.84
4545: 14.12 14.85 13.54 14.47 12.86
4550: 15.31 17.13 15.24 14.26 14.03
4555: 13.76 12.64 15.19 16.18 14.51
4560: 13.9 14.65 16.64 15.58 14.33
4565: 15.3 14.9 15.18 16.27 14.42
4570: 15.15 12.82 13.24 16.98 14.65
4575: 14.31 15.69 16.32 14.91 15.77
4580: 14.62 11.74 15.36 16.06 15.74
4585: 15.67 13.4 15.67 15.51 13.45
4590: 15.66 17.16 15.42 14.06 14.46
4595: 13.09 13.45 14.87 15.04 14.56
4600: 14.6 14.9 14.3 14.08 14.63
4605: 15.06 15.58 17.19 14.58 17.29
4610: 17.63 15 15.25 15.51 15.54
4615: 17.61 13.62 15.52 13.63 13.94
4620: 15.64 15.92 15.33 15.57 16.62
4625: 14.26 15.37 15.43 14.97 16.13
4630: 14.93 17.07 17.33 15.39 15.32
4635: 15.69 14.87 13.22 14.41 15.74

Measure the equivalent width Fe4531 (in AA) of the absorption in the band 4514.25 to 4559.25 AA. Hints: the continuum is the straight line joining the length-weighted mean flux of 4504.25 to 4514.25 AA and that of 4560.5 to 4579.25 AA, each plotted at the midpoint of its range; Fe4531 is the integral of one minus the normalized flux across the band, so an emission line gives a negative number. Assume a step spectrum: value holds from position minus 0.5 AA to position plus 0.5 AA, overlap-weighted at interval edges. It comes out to 2.8 AA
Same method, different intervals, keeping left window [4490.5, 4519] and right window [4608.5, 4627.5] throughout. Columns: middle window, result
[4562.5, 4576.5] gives 0.2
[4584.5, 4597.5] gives 0.5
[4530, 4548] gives 1.1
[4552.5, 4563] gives 0.3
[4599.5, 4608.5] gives 0.2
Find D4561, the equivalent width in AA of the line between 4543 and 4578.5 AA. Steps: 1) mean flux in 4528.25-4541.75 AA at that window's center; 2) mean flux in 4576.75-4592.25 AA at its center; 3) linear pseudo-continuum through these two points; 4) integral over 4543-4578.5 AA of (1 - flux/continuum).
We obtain -1.04 AA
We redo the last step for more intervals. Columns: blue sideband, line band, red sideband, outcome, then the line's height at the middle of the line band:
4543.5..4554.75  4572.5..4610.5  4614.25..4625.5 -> -0.3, 15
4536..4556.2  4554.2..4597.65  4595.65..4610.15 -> 0.1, 14.9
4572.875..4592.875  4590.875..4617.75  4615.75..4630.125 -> 0.0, 15.2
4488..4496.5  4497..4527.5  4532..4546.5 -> -1.7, 14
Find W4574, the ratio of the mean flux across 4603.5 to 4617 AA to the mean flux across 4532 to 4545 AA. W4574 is 1.12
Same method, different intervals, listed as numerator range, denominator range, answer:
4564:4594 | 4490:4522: 1.02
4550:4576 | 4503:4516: 0.97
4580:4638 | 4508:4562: 1.05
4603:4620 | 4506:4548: 1.08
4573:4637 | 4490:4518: 1.04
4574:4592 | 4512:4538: 1.07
